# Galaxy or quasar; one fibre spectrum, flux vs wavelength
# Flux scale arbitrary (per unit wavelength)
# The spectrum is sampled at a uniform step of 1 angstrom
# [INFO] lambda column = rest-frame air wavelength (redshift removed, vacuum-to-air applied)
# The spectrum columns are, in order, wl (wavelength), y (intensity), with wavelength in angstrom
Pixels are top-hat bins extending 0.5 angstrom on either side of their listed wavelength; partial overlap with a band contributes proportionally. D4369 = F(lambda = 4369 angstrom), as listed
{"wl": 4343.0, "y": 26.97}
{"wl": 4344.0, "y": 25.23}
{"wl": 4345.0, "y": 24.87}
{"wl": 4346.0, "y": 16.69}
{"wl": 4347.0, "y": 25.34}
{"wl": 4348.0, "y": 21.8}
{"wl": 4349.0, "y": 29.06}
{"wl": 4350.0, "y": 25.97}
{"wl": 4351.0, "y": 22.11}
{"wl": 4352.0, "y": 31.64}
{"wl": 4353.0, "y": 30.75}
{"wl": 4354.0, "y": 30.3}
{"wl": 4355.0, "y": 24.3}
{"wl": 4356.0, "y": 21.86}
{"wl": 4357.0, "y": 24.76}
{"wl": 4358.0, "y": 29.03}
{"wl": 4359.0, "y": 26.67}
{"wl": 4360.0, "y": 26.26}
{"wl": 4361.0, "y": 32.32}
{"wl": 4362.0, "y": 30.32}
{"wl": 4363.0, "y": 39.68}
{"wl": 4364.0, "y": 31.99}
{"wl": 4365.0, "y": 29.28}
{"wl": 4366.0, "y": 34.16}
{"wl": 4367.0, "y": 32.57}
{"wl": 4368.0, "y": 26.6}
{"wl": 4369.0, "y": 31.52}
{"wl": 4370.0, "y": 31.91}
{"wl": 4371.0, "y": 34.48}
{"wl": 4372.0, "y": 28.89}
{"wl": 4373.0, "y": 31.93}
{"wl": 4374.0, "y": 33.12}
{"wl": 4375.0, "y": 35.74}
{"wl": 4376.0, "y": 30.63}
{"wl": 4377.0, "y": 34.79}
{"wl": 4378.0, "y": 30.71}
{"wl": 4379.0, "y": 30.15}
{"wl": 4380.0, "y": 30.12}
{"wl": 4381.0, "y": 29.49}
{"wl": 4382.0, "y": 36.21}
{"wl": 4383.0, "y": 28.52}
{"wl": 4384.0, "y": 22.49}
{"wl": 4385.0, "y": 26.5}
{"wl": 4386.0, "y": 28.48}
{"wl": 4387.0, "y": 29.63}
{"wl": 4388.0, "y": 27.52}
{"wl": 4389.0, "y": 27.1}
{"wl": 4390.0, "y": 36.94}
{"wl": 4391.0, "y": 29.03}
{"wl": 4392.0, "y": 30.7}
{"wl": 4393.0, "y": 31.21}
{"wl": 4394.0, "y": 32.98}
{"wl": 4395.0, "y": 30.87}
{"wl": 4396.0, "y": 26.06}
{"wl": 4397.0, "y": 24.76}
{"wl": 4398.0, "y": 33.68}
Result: 31.52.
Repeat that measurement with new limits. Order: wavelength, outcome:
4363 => 39.68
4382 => 36.21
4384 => 22.49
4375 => 35.74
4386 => 28.48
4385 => 26.5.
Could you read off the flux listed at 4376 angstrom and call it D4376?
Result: 30.63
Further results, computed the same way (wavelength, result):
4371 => 34.48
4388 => 27.52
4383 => 28.52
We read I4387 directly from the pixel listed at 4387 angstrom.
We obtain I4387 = 29.63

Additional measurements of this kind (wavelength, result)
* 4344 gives 25.23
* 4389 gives 27.1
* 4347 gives 25.34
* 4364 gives 31.99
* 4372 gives 28.89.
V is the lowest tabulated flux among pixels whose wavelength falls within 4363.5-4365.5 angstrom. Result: 29.28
